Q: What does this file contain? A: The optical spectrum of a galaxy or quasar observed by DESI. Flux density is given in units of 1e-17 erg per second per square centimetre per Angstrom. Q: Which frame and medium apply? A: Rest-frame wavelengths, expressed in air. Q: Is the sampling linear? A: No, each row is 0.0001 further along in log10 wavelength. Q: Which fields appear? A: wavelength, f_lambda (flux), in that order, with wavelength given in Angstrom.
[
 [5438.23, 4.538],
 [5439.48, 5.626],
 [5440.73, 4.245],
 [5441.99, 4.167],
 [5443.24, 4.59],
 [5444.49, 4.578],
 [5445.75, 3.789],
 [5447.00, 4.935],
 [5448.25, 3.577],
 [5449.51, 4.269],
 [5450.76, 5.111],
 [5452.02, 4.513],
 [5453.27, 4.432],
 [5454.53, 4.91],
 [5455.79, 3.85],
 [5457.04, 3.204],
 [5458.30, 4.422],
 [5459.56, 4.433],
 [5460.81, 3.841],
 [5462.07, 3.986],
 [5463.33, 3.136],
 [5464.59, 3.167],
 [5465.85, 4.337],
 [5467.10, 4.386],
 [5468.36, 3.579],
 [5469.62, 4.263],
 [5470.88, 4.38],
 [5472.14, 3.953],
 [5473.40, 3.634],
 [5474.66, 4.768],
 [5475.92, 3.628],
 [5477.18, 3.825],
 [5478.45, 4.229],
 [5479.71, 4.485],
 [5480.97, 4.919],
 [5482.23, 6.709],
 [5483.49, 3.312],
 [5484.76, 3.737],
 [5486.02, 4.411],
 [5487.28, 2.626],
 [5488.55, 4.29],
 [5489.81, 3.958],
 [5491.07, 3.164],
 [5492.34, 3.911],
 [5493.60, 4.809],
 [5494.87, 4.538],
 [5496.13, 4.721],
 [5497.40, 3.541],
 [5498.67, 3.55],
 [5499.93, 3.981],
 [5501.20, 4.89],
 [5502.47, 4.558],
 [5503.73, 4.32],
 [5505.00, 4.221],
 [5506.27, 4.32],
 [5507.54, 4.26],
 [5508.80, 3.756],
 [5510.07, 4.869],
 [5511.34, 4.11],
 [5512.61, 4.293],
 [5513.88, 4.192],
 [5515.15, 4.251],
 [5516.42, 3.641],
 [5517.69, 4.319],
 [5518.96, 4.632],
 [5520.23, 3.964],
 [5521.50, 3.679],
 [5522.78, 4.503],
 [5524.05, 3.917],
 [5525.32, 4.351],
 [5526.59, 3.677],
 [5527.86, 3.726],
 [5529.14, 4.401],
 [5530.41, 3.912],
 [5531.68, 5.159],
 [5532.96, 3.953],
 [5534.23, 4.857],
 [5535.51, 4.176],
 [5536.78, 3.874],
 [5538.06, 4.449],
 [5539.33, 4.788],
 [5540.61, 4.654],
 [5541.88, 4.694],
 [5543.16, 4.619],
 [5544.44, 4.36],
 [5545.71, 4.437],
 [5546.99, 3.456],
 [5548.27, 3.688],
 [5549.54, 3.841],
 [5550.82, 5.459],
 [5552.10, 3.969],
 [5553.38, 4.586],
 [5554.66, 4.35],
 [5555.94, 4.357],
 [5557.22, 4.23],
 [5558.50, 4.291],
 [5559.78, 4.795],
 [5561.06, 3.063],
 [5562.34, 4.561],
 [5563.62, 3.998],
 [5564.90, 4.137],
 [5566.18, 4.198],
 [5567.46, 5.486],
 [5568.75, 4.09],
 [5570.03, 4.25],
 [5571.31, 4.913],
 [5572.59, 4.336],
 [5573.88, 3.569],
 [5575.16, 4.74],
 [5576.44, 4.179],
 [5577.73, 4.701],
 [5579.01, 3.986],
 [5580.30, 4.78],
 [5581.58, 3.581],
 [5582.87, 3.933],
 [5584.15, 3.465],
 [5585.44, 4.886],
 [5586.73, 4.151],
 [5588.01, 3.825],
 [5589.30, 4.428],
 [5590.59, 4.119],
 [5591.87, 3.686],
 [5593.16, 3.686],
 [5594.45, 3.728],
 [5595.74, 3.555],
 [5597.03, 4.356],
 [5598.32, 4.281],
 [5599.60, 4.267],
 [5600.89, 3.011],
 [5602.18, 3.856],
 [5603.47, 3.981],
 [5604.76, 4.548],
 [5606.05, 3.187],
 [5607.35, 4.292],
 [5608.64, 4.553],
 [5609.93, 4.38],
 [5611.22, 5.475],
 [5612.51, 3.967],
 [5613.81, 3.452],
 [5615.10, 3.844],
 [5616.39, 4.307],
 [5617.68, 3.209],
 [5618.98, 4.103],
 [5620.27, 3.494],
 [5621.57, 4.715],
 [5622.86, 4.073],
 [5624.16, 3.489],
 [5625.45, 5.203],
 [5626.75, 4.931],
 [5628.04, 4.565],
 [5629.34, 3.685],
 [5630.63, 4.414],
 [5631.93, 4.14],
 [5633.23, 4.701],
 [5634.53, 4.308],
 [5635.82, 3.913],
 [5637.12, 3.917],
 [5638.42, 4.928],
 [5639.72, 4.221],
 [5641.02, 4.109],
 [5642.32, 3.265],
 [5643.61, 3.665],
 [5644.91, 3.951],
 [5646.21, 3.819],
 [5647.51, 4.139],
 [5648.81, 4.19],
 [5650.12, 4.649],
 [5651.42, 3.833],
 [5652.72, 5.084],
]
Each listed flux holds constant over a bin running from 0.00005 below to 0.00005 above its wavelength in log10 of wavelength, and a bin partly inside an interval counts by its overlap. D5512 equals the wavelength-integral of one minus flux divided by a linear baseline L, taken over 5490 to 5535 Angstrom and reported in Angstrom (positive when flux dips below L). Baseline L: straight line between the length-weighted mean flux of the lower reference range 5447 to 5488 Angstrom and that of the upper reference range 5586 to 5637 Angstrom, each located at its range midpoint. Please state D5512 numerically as -0.76 Angstrom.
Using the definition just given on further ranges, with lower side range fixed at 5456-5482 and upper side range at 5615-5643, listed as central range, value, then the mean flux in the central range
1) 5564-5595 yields -0.5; 4.2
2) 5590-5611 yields 0.8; 4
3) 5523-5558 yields -1.6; 4.3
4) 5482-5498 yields 0.0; 4.07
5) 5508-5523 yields -0.3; 4.18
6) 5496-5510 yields -0.4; 4.2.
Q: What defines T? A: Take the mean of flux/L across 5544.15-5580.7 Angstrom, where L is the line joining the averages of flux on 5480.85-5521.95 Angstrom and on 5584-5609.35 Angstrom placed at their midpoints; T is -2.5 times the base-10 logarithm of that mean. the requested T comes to -0.06 mag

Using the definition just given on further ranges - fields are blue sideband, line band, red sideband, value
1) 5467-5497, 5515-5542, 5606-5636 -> -0.02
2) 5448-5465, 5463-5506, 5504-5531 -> 0.00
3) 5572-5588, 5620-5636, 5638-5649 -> -0.07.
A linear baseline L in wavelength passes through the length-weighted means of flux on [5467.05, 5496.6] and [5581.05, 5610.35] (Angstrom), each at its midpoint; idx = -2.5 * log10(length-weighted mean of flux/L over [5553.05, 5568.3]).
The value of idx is -0.07 mag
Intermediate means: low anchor 4.17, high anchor 3.99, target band 4.33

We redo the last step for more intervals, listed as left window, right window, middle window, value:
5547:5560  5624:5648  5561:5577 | -0.010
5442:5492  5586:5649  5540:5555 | -0.060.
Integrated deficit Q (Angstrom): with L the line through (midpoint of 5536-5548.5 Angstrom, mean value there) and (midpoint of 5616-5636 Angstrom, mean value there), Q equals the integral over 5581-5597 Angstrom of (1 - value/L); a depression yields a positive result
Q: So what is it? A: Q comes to 1.2 Angstrom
